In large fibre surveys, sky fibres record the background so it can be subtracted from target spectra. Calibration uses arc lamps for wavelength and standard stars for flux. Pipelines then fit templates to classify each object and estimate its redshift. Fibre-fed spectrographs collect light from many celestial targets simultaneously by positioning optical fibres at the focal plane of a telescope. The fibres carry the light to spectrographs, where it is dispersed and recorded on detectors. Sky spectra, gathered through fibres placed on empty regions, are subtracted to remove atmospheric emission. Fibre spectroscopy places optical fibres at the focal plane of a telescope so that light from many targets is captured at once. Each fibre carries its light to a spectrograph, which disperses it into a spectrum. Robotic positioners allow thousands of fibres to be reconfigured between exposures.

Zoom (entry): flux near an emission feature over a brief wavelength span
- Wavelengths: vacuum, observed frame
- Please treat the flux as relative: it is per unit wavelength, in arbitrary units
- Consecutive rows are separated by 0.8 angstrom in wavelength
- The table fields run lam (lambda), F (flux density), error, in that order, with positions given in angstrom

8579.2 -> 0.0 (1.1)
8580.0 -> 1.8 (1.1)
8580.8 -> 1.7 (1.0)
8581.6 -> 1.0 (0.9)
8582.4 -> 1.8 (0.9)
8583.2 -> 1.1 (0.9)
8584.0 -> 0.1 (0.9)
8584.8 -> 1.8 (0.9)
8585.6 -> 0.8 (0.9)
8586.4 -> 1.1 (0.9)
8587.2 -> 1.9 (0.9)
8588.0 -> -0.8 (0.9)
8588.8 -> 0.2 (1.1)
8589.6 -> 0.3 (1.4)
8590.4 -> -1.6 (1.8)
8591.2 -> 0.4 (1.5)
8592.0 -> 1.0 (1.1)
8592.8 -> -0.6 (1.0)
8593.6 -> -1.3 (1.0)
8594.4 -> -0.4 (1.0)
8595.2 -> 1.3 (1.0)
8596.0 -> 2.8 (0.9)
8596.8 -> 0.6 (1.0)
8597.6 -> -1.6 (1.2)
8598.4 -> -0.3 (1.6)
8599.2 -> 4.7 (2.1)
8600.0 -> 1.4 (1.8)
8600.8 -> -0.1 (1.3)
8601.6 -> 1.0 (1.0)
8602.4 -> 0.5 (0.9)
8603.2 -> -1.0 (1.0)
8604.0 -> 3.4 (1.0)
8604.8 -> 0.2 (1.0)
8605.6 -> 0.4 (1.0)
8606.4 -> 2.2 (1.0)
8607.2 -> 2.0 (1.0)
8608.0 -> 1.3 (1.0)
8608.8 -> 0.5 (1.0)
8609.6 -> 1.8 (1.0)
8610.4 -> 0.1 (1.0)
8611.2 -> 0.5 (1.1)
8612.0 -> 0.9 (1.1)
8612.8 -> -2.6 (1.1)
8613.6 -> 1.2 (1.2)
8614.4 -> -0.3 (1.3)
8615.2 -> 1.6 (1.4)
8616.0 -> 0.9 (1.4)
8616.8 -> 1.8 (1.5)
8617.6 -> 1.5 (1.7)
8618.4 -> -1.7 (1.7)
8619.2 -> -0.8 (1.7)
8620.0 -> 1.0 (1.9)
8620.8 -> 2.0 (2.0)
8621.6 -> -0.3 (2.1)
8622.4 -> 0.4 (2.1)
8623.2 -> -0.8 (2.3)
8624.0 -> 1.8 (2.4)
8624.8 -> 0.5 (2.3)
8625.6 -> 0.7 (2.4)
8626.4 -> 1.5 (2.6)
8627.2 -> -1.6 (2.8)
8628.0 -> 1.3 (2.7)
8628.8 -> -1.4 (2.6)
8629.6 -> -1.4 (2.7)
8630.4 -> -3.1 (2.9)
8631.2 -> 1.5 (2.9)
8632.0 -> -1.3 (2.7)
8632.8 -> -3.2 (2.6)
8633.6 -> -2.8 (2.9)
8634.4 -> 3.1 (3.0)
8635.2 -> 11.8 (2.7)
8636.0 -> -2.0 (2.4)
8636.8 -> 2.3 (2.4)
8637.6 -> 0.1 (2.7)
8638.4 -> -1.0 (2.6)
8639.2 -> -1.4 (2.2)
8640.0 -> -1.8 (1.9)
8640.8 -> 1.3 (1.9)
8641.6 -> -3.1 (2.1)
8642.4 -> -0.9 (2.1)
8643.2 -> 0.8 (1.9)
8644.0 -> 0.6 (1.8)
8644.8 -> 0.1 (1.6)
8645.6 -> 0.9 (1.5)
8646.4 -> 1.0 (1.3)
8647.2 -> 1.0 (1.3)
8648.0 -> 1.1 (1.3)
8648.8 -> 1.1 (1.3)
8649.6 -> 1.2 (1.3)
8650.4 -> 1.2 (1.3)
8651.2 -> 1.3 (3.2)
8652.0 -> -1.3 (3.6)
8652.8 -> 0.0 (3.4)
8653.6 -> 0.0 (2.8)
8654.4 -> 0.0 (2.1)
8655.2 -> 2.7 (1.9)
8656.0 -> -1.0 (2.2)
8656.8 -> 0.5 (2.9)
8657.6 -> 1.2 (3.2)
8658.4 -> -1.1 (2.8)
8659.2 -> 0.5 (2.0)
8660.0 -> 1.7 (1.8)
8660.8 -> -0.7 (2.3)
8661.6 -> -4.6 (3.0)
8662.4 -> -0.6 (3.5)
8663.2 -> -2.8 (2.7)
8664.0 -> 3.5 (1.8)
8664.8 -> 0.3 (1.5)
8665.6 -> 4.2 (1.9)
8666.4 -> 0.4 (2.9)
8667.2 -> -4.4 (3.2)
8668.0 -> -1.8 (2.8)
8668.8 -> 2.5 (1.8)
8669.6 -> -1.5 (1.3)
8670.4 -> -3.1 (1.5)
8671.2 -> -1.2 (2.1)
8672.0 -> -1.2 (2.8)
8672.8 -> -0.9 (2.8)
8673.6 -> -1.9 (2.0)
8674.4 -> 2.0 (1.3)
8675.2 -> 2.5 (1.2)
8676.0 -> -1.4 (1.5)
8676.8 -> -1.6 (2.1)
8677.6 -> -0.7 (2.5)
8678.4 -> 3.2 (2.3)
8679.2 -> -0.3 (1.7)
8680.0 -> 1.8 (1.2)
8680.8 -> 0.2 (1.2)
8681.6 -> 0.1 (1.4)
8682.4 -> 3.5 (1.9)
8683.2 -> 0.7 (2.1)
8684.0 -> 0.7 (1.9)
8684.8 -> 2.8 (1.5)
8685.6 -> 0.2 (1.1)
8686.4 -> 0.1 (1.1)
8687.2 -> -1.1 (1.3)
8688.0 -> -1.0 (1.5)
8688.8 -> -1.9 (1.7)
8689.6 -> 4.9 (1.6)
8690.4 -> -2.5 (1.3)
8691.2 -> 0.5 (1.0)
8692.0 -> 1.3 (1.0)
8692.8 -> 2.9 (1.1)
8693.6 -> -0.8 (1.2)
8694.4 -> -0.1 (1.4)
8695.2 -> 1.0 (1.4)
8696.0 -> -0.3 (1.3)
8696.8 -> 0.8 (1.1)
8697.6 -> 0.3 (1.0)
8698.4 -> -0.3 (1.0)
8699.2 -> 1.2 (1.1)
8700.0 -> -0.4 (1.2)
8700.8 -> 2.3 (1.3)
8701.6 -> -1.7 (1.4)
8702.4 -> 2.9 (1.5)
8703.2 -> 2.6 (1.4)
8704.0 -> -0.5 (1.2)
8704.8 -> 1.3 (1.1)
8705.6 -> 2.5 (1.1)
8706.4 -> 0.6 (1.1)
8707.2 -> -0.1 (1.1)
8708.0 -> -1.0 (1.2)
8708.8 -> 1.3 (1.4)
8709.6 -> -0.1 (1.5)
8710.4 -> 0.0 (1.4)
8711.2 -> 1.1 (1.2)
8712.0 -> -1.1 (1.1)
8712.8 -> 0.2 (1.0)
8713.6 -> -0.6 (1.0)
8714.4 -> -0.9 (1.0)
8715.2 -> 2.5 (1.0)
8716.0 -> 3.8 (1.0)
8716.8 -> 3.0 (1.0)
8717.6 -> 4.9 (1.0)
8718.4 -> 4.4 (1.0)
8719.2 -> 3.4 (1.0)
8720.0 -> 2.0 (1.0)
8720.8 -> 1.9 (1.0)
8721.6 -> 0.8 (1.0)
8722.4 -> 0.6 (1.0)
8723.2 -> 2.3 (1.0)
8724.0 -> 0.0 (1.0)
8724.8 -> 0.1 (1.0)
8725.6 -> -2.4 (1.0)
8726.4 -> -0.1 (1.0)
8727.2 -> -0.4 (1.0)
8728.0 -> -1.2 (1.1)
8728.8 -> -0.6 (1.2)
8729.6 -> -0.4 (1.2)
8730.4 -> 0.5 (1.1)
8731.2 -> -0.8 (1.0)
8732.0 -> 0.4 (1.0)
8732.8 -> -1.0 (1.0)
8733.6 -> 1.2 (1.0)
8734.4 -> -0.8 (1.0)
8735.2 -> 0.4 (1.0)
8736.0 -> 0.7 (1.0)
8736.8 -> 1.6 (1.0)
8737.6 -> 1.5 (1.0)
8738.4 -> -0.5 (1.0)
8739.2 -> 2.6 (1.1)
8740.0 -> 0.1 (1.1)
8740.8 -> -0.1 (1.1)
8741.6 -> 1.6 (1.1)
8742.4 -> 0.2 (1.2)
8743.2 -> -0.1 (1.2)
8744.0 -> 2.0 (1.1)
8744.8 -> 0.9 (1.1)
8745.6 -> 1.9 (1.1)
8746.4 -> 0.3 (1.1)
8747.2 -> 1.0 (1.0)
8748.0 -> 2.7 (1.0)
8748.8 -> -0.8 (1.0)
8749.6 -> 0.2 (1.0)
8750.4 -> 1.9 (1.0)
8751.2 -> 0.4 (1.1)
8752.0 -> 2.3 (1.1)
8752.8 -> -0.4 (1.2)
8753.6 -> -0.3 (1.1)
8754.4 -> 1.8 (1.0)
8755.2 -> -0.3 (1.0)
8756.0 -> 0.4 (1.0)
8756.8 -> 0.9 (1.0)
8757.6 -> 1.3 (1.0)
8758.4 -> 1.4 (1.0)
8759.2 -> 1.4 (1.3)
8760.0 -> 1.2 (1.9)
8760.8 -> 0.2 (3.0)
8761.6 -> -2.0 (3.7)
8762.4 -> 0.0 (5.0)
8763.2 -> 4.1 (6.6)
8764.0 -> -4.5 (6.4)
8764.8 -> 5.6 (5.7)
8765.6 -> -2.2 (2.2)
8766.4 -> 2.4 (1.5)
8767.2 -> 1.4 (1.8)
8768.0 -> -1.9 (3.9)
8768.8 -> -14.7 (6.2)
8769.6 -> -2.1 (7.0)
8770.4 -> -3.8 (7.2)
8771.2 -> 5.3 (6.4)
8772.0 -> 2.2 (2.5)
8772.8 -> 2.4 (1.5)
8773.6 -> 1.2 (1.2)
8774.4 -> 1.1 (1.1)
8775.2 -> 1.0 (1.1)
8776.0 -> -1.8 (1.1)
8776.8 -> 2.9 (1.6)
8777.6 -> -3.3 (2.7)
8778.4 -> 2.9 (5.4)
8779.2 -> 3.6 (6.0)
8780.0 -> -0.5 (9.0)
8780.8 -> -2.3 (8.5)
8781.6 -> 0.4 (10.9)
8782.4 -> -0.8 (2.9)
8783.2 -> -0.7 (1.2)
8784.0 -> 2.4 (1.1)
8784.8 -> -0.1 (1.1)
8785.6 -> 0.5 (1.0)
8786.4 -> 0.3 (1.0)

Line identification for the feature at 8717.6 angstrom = H-gamma 4340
